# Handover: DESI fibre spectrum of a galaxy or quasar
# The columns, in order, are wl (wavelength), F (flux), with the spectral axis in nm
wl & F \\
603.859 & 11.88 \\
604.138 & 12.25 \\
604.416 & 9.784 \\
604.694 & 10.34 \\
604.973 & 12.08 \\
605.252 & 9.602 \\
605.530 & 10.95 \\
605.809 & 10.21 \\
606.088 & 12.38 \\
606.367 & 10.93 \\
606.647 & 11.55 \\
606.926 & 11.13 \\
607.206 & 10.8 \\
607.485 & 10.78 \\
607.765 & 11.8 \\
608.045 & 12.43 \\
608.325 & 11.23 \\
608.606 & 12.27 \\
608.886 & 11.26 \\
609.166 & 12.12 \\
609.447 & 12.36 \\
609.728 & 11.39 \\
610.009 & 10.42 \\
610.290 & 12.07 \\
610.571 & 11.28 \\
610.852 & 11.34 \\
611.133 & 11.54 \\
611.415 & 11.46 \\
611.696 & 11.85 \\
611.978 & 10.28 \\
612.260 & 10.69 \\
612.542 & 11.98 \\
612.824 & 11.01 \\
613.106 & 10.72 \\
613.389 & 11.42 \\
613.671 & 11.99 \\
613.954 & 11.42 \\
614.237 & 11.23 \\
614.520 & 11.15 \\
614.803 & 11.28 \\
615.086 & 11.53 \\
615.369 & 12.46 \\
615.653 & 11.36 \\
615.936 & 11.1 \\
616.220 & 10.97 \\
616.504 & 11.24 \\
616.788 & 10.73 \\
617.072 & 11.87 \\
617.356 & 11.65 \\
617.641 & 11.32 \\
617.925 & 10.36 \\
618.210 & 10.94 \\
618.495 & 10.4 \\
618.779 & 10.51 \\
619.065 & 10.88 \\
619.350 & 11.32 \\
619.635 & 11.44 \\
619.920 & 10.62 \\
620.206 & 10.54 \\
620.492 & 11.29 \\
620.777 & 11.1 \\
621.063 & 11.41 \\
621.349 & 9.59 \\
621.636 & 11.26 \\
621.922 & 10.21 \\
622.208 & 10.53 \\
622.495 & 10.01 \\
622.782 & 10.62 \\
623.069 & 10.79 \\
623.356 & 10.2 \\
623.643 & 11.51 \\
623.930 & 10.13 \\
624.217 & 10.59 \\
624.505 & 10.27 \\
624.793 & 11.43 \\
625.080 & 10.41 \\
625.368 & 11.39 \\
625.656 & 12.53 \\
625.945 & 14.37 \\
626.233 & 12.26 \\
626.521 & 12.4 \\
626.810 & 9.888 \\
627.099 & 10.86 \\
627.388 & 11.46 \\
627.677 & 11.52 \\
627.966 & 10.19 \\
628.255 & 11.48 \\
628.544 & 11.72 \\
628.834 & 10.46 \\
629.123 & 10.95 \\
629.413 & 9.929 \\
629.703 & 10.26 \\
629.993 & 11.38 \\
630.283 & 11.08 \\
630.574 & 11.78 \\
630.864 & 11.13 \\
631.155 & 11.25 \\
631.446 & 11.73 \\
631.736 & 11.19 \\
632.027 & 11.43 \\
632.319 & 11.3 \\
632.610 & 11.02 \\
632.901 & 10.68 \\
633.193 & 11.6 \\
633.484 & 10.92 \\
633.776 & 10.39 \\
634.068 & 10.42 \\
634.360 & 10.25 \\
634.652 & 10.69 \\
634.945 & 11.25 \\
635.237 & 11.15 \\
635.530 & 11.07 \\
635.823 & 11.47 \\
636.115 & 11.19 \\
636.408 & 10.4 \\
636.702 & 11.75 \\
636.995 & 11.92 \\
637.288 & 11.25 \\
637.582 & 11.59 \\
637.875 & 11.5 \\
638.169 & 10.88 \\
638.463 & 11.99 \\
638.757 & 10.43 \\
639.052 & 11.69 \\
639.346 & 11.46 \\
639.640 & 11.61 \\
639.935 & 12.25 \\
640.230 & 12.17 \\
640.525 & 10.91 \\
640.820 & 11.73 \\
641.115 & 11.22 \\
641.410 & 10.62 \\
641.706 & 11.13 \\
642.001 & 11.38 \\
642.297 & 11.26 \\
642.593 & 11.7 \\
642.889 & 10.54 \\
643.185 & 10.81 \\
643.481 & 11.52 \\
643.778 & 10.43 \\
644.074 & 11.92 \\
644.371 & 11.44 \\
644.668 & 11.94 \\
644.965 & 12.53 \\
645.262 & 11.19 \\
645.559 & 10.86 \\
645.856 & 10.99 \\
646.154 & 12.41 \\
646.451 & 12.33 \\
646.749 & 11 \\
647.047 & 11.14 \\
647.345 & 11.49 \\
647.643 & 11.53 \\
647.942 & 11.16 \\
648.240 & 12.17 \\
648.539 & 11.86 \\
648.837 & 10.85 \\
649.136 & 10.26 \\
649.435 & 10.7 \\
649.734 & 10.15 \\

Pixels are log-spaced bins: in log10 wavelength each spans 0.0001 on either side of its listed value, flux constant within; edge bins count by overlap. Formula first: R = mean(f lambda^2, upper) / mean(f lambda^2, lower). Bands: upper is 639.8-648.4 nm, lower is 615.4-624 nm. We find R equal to 1.14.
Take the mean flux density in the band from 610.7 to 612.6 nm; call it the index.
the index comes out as 11.3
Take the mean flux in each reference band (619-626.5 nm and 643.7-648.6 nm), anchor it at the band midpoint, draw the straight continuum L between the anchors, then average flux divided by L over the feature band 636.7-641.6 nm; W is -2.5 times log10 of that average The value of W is -0.005 mag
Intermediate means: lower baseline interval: 11.1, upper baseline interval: 11.6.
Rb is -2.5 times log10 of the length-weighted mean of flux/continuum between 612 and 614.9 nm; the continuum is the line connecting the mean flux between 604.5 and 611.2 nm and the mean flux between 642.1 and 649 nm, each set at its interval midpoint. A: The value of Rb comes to 0.01 mag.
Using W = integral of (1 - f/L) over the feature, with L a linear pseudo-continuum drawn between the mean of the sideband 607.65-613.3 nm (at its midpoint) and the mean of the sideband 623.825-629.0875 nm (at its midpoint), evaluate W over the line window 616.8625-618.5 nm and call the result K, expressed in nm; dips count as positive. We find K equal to 0.04 nm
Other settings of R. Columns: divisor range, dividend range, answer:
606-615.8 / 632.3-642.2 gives 1.07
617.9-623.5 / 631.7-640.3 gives 1.10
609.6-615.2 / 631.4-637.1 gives 1.05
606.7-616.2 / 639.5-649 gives 1.11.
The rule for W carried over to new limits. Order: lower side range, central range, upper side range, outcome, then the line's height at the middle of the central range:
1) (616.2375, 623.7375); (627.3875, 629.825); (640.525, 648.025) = 0.02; 11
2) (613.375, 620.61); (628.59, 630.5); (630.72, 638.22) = 0.04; 11.1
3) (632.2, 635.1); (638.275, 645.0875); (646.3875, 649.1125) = -0.02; 11.2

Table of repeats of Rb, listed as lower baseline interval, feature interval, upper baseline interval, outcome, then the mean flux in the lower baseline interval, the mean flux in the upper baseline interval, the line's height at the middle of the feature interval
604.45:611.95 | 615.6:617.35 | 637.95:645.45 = 0.01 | 11.3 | 11.4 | 11.3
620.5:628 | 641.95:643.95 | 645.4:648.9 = 0.03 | 11.1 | 11.5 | 11.4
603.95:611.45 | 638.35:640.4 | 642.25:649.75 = -0.03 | 11.3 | 11.3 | 11.3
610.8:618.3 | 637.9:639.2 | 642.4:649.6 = 0.01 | 11.3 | 11.4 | 11.3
